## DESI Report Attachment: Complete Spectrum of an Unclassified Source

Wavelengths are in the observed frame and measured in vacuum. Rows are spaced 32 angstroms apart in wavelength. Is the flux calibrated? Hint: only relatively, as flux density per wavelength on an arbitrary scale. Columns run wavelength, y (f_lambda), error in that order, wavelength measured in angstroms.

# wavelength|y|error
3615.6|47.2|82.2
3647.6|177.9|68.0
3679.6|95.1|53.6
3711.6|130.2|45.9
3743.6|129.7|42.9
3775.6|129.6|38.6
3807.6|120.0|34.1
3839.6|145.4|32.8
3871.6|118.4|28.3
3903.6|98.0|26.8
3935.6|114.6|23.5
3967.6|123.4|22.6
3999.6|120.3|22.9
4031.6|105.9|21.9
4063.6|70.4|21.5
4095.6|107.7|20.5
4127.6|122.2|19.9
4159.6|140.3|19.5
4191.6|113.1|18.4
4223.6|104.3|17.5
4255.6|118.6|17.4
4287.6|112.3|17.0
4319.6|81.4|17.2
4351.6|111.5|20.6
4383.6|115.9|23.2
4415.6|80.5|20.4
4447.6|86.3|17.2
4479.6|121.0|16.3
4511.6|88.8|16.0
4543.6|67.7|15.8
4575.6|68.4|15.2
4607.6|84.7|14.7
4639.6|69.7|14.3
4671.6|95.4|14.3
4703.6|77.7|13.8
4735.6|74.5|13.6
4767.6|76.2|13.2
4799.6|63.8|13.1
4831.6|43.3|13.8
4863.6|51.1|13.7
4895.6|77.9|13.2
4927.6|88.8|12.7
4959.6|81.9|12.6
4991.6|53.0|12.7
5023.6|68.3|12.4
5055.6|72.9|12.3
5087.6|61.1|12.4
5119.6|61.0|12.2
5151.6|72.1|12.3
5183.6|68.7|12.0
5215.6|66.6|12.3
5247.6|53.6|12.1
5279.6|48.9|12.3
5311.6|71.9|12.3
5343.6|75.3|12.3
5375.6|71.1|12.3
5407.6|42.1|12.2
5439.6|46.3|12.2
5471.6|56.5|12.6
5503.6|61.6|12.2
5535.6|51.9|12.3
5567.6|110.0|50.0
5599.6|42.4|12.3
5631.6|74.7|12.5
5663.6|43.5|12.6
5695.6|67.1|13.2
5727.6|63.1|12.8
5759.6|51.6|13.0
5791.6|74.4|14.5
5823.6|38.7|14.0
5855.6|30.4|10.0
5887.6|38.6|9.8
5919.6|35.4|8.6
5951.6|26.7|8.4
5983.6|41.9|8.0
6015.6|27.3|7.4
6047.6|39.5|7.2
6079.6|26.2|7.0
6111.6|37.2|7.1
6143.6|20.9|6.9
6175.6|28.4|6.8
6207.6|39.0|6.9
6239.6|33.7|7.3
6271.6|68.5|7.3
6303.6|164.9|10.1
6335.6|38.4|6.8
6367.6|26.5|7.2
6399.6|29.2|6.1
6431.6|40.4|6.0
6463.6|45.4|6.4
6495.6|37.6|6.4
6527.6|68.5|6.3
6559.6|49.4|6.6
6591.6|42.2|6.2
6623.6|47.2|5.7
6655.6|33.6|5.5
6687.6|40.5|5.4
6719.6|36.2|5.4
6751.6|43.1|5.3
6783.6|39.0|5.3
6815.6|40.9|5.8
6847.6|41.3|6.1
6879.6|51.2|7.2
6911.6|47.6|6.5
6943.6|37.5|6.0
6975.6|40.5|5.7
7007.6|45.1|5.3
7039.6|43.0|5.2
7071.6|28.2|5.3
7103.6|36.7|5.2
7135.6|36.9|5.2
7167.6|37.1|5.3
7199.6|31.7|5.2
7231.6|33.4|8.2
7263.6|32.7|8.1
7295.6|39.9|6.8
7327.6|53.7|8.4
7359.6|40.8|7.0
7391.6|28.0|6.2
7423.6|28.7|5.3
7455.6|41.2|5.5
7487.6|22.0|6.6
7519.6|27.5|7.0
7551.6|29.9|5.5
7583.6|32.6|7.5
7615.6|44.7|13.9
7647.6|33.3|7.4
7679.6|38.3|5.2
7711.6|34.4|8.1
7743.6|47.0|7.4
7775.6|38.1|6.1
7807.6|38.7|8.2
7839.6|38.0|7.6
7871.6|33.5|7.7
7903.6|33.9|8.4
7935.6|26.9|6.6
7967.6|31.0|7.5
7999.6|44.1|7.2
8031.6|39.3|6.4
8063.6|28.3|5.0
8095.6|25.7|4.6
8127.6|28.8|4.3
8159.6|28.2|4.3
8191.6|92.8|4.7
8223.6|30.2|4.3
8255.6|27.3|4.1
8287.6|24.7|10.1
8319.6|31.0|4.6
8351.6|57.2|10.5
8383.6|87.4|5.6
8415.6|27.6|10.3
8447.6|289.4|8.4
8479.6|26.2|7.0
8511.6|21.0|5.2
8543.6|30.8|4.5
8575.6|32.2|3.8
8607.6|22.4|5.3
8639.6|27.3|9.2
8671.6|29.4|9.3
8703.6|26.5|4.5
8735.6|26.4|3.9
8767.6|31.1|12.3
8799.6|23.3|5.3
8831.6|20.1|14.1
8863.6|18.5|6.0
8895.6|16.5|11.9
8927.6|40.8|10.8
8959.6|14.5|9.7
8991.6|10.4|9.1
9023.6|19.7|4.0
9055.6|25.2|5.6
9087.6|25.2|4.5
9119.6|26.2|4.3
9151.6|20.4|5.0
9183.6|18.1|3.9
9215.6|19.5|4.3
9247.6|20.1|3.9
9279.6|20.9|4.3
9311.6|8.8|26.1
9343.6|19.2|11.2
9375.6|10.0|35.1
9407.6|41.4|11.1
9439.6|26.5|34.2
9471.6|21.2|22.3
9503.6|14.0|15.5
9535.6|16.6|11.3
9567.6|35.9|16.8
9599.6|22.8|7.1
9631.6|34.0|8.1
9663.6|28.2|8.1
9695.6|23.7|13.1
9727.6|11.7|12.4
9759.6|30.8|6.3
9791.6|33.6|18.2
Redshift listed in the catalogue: 0.69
